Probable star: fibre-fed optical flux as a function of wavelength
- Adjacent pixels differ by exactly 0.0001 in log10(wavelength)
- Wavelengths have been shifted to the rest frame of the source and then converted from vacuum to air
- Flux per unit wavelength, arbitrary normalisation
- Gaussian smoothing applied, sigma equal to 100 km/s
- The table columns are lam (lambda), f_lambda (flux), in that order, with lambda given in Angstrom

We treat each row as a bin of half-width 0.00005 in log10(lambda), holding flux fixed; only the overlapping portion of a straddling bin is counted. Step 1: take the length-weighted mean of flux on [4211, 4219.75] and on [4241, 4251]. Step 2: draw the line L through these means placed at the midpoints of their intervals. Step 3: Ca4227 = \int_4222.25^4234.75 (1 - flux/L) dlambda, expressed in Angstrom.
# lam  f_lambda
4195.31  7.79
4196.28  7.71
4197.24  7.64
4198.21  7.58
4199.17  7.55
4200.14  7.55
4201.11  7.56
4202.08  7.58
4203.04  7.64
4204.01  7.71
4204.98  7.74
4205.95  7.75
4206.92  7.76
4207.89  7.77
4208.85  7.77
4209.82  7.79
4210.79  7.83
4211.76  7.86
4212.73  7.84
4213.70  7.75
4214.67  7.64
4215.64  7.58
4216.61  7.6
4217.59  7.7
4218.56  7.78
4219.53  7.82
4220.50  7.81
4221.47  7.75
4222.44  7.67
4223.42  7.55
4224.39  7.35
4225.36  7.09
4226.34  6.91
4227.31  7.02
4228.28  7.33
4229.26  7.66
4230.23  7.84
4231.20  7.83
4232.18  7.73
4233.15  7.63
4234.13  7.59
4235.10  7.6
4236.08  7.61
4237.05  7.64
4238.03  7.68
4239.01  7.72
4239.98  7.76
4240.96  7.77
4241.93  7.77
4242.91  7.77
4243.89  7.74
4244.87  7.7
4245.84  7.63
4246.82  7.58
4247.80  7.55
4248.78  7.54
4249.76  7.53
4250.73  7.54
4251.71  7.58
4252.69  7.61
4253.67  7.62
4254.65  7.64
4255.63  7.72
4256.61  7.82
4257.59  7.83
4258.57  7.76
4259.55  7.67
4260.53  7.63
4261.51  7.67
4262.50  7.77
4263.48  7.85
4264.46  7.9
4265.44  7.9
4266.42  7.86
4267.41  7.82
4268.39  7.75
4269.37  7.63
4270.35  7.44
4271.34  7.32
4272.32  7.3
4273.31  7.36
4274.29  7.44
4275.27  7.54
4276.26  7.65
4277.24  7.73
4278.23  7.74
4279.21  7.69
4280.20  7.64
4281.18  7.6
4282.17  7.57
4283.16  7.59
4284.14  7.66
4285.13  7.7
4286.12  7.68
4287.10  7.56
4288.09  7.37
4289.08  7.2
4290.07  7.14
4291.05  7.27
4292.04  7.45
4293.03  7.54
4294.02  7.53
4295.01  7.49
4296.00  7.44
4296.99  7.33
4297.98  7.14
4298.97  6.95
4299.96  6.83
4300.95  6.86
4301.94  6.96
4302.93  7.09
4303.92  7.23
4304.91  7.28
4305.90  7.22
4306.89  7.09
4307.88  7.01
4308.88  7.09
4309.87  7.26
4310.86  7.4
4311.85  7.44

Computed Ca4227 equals 0.36 Angstrom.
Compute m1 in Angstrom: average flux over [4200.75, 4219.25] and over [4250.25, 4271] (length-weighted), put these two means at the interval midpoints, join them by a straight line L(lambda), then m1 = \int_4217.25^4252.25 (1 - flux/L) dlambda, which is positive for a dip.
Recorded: 0.5 Angstrom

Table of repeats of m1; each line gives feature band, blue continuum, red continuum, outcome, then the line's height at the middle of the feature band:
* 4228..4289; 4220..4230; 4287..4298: -2.1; 7.4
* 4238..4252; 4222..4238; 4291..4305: -0.4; 7.44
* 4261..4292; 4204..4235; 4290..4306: -1.1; 7.34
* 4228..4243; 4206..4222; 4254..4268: 0.1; 7.76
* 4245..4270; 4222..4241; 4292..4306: -0.9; 7.42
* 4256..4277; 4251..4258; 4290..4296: -0.2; 7.6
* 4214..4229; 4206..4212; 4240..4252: 0.5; 7.75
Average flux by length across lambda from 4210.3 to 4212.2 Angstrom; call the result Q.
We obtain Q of 7.84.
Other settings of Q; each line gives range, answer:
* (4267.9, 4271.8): 7.54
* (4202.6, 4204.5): 7.66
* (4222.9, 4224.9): 7.44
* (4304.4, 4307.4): 7.21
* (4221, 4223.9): 7.64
